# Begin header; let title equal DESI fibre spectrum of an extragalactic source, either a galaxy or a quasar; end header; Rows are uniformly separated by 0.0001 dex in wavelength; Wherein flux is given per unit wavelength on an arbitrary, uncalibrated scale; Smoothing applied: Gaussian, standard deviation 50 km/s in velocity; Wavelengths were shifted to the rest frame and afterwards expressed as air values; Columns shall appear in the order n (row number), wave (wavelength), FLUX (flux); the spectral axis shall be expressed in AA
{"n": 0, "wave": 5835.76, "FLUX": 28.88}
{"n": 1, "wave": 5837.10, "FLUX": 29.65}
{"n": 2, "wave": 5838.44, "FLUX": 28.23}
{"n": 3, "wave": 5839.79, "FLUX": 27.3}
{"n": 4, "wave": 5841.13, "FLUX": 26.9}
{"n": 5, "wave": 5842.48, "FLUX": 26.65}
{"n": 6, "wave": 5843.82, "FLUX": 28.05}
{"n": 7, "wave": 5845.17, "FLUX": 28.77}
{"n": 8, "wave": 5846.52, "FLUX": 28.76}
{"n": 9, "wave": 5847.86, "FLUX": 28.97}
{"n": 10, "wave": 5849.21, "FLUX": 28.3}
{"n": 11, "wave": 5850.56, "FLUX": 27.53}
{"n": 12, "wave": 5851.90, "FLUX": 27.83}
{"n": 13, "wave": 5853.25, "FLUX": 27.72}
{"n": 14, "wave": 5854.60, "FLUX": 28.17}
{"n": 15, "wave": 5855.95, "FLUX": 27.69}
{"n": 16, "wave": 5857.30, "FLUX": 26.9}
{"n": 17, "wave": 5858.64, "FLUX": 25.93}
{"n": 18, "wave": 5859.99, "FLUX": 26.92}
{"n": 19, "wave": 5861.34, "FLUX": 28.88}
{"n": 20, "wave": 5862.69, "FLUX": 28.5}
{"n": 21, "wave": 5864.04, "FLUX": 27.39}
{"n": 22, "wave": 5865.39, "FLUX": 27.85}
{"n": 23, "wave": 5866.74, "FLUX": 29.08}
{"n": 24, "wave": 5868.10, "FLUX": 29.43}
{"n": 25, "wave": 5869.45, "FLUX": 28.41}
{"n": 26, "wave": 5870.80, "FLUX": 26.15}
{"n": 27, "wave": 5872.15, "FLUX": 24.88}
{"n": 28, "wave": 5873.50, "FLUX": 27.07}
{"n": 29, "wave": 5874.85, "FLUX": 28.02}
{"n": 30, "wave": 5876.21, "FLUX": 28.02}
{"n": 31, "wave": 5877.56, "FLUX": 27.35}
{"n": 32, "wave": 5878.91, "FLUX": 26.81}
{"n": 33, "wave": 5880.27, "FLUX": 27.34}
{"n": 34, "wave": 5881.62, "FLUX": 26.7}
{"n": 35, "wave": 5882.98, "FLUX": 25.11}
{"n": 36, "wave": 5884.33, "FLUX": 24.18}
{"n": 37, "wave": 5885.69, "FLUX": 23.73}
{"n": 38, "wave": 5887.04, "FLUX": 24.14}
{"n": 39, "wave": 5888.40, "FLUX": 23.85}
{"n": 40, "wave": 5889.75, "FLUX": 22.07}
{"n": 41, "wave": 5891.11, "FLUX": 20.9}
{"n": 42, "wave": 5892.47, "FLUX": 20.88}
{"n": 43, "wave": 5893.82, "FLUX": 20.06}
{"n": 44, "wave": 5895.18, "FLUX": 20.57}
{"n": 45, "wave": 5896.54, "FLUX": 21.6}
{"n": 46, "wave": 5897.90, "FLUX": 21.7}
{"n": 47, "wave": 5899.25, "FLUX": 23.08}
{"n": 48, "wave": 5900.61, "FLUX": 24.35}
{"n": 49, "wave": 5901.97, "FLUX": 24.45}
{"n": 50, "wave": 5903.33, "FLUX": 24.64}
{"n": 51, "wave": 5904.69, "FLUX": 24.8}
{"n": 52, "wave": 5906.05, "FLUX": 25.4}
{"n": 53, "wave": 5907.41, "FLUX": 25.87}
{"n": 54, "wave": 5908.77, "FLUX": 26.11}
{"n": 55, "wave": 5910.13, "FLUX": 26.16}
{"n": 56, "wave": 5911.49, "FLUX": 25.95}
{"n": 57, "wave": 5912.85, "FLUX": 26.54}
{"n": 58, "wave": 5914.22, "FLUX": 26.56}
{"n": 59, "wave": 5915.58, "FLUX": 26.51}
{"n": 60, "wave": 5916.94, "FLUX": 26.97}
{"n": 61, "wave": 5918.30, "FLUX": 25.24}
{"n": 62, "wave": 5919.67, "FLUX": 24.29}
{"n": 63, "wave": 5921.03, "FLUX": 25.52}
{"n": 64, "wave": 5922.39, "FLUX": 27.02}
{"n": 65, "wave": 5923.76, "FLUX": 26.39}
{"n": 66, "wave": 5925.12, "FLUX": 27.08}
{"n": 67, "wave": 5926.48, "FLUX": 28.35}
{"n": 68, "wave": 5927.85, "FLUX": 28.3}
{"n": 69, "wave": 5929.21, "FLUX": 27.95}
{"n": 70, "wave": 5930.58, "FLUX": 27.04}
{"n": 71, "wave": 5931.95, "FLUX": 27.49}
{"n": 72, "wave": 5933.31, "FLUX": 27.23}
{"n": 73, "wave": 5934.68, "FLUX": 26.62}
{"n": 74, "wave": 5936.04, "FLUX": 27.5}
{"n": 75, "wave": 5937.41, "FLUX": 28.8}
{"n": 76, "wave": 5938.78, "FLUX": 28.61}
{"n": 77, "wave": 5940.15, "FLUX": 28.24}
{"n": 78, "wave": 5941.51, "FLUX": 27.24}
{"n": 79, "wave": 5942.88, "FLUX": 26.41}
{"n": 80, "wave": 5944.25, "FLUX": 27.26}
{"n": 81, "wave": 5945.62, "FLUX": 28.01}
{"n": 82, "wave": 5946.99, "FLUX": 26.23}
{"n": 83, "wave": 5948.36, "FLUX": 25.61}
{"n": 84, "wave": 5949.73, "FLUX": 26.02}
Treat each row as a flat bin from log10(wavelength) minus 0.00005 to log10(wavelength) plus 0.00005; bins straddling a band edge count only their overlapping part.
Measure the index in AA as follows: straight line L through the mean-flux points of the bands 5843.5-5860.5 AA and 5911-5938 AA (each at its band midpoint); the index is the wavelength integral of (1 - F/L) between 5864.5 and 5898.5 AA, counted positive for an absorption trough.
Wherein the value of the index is 3.0 AA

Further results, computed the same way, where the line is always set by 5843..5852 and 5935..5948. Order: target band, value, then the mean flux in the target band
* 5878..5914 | 4.8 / 24.2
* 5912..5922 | 0.6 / 26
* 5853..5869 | 0.2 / 27.9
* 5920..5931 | 0.2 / 27.1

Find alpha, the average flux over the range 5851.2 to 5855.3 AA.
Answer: 27.9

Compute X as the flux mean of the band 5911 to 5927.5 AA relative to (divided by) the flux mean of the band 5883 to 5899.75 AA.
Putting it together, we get 1.18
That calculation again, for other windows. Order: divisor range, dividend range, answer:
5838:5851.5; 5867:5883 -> 0.97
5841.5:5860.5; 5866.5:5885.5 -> 0.97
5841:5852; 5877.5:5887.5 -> 0.91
